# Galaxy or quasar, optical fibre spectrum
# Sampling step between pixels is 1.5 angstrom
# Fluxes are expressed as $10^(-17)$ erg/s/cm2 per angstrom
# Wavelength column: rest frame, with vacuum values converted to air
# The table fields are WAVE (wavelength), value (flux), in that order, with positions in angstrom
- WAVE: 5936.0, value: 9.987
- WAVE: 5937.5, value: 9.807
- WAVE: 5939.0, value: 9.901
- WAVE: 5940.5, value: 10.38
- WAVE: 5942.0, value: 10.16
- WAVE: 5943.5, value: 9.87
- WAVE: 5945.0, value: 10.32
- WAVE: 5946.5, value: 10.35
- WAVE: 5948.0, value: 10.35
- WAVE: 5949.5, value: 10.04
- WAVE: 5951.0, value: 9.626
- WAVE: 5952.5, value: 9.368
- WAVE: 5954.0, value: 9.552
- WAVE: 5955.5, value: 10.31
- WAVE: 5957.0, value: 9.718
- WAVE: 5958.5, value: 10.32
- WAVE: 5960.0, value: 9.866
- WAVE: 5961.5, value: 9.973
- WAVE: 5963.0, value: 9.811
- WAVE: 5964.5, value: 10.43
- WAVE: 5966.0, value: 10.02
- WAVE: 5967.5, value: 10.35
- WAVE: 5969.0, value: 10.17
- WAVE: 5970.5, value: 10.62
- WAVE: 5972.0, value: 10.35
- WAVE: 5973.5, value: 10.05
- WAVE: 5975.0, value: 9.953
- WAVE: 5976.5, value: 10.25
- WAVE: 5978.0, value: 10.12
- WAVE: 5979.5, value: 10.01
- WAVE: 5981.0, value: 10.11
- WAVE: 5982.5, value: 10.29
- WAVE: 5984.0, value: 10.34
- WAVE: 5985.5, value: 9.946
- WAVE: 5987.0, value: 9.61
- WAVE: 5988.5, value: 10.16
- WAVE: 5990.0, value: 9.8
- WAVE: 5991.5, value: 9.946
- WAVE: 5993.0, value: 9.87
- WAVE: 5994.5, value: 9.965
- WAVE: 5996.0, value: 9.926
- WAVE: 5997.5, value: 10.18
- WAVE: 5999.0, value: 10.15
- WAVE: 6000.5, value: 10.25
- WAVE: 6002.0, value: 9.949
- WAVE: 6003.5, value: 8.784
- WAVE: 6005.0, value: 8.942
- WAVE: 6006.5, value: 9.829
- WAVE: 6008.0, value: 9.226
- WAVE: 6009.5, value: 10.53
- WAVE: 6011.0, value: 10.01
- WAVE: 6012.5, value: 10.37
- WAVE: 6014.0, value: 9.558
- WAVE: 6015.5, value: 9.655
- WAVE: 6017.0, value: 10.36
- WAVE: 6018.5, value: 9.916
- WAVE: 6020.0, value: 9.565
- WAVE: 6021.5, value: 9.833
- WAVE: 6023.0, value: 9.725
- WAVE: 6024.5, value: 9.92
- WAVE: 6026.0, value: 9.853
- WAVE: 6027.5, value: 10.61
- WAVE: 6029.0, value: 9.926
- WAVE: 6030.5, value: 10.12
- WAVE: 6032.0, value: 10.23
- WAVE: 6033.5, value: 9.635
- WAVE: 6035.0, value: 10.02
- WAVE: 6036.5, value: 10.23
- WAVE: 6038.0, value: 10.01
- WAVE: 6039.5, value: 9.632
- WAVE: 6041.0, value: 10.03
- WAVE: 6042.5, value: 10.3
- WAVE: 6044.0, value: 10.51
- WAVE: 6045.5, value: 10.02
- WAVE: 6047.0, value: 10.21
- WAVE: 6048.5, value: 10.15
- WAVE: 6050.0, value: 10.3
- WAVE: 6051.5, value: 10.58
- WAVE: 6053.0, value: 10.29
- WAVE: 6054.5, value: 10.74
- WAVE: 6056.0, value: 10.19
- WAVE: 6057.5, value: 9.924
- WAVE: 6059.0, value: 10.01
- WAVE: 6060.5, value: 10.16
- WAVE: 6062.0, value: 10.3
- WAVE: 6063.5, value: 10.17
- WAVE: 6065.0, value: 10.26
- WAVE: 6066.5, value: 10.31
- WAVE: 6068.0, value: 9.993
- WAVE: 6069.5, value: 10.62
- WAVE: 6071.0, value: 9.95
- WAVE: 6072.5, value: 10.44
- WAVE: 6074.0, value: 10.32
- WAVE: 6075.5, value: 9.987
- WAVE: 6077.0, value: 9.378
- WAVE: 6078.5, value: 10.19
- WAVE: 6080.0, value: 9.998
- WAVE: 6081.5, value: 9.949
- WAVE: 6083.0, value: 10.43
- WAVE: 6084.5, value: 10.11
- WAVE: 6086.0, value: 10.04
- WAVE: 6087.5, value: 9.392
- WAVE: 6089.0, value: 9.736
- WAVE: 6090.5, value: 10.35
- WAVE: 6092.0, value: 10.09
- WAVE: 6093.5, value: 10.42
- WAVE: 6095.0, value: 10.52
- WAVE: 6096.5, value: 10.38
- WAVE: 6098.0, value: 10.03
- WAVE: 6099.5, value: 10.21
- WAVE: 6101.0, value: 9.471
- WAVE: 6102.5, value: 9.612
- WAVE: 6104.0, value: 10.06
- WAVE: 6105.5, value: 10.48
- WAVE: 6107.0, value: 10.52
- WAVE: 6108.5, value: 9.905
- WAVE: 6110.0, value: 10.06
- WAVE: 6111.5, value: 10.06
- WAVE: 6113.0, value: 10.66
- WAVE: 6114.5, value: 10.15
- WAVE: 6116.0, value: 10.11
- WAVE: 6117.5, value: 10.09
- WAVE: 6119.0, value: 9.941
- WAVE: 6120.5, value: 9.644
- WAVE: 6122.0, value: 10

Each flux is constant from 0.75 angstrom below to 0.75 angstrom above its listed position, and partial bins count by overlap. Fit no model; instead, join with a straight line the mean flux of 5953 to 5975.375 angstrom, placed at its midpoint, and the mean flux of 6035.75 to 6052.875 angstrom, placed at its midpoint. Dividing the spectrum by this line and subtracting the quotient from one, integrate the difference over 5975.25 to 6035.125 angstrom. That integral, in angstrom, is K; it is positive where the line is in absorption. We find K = 1.20 angstrom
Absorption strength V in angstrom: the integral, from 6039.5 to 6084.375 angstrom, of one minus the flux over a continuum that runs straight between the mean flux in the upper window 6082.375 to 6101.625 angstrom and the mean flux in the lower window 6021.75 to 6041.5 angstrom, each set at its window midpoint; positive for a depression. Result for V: -0.6 angstrom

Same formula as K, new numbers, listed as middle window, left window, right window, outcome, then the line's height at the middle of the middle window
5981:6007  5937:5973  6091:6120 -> 0.53 angstrom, 10.1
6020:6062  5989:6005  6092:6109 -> -0.58 angstrom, 9.97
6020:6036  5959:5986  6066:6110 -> 0.24 angstrom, 10.1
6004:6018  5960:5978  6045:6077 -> 0.51 angstrom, 10.2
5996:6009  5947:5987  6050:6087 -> 0.53 angstrom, 10.1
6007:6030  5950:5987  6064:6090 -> 0.28 angstrom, 10.1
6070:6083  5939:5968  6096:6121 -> 0.02 angstrom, 10.1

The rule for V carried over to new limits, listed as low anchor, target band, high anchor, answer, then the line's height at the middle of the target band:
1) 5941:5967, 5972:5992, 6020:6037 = -0.1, 10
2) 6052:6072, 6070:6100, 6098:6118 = 0.2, 10.2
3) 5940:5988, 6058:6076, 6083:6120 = -0.2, 10.1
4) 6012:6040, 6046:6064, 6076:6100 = -0.4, 10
